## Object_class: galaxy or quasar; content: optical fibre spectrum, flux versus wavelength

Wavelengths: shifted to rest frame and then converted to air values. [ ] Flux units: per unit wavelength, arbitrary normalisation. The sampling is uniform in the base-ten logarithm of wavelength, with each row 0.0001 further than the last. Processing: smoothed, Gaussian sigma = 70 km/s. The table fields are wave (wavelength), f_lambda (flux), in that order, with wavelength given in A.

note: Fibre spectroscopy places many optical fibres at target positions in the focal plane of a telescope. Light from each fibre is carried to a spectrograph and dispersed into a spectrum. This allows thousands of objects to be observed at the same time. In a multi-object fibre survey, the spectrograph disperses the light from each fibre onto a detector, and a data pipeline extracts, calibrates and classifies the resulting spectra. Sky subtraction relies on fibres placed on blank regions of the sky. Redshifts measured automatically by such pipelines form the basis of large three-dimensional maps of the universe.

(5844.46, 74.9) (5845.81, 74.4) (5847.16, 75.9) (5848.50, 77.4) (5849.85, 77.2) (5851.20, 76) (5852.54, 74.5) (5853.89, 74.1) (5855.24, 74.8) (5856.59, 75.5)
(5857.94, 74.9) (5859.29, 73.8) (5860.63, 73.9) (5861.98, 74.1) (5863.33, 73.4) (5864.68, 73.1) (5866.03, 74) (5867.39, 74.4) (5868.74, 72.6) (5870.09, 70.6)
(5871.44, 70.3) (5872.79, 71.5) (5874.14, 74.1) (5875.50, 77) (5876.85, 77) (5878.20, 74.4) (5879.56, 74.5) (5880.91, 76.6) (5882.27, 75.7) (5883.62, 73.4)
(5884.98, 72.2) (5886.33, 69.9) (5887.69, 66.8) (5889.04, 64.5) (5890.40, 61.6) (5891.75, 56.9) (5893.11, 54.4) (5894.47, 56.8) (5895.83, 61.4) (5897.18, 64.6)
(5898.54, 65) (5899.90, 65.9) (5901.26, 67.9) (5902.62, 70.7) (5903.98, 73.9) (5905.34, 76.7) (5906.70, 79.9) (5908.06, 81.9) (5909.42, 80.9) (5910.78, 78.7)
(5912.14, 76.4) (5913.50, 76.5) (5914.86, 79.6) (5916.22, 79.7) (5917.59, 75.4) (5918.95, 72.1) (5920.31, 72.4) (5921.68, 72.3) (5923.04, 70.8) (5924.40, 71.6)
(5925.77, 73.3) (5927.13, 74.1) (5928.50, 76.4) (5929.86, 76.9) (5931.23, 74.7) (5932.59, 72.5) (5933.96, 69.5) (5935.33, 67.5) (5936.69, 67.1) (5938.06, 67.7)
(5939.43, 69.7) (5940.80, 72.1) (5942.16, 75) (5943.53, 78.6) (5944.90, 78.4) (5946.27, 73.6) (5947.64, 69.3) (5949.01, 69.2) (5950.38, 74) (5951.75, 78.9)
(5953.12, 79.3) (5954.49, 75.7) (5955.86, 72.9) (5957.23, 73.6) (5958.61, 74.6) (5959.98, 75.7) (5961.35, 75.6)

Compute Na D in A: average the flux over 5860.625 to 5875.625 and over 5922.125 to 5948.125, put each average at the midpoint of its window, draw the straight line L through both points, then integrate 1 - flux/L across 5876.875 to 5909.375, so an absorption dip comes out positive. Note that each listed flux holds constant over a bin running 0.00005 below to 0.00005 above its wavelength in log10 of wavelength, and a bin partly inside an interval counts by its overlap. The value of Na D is 1.6 A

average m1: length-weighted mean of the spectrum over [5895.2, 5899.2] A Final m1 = 63.8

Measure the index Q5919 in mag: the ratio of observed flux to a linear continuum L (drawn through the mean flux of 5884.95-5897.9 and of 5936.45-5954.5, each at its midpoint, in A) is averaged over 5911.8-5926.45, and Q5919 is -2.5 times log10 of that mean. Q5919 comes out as -0.10 mag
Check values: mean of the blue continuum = 62.5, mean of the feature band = 74.5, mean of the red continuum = 73.5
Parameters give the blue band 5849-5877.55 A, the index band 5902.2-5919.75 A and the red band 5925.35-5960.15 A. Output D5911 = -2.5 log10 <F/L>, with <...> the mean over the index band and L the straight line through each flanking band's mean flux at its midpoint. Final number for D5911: -0.05 mag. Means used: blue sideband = 74.2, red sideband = 73.4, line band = 77.2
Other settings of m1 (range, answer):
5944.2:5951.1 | 72.9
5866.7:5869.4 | 73.3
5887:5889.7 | 65.7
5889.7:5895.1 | 57.4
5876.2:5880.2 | 75.2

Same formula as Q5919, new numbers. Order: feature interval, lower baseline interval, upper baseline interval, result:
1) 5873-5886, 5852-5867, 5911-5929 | -0.005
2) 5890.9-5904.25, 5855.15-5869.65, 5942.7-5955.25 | 0.174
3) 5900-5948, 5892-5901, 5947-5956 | -0.098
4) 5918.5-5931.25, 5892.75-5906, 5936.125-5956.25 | -0.051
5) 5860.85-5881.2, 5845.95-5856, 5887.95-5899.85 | -0.076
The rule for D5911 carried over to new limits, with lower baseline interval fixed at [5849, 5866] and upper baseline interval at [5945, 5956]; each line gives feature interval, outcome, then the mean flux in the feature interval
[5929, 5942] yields 0.05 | 71.1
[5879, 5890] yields 0.05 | 71.4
